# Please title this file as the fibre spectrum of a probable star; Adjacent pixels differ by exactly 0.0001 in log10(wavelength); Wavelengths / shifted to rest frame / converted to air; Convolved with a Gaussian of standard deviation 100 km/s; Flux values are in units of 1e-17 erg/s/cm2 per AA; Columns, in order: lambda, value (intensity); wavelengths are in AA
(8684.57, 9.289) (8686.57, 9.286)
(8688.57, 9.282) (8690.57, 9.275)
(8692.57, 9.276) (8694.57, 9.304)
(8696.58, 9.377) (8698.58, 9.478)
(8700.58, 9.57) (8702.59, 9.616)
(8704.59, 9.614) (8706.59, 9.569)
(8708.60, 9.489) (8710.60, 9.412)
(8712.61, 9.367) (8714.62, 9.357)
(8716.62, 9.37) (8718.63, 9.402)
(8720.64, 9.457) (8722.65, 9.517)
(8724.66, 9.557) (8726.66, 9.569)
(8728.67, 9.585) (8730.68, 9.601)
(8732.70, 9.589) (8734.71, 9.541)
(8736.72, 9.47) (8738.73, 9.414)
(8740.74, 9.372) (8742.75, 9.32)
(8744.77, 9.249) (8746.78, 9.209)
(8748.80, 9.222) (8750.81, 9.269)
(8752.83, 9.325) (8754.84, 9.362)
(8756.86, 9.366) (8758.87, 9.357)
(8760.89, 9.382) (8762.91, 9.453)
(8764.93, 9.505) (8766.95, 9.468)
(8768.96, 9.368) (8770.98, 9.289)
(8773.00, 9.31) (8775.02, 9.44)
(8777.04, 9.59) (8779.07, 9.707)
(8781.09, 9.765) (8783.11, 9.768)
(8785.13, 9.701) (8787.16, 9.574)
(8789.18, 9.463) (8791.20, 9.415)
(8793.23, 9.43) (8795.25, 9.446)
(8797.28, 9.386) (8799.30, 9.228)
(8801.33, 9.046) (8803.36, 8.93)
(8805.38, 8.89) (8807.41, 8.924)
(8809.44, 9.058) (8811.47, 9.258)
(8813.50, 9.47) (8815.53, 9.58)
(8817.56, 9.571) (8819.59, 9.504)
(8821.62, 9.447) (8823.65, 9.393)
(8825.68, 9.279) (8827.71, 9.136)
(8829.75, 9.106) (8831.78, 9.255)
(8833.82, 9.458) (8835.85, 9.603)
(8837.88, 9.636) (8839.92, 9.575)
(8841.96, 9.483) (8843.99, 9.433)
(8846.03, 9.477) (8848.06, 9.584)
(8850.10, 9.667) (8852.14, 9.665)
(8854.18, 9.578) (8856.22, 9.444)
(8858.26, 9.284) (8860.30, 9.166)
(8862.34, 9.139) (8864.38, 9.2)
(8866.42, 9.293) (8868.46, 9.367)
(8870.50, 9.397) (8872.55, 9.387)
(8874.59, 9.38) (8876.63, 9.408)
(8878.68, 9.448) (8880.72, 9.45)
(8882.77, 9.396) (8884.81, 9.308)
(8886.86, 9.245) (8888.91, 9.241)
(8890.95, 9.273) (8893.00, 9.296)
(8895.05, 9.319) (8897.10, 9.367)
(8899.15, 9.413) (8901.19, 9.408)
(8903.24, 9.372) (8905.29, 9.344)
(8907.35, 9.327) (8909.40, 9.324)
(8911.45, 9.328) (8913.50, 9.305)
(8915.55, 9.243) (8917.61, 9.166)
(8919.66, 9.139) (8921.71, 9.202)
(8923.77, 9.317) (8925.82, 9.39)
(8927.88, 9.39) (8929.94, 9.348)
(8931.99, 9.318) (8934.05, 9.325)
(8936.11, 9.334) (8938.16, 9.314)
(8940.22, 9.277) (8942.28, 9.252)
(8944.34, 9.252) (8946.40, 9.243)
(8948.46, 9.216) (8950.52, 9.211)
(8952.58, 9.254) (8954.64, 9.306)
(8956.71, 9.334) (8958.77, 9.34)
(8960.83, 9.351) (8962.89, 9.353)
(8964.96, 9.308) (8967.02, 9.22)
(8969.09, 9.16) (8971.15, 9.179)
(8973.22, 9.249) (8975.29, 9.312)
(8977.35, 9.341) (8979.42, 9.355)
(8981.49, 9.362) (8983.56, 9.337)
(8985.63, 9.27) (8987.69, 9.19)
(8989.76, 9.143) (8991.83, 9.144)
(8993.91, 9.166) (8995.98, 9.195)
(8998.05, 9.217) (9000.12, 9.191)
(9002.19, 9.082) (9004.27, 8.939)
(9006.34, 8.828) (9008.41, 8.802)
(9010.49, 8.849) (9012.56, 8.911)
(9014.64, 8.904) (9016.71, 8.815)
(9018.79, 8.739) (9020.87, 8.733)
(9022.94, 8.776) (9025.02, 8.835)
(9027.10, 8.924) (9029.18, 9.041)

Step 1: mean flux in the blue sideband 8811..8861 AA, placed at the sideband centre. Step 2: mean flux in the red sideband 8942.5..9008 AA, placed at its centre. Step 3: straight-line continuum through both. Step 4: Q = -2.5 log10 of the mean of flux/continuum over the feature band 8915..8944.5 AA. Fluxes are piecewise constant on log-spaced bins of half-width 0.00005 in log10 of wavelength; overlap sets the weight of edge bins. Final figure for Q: 0.00 mag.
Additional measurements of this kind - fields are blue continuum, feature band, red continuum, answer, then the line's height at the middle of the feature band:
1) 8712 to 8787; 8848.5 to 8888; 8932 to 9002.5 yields 0.00 mag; 9.35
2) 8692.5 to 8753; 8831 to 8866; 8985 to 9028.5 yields -0.02 mag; 9.24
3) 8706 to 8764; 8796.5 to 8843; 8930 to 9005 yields 0.00 mag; 9.36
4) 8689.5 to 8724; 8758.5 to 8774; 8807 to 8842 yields 0.00 mag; 9.41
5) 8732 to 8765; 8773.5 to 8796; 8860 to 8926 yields -0.02 mag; 9.36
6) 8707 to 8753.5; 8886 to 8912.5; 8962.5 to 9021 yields -0.01 mag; 9.22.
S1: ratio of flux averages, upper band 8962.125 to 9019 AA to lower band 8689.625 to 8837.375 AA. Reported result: 0.97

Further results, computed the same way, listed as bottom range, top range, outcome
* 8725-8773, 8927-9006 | 0.98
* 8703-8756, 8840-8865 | 1.00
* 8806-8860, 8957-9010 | 0.98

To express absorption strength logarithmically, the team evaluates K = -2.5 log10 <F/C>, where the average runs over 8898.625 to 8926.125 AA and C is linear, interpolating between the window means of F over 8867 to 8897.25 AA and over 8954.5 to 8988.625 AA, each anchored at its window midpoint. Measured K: 0.00 mag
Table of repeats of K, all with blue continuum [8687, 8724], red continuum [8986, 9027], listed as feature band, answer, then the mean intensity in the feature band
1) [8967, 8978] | -0.026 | 9.24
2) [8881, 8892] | -0.017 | 9.3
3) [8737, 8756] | 0.006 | 9.31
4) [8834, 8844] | -0.038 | 9.56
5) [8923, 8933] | -0.031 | 9.36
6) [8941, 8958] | -0.023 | 9.26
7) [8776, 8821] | -0.012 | 9.39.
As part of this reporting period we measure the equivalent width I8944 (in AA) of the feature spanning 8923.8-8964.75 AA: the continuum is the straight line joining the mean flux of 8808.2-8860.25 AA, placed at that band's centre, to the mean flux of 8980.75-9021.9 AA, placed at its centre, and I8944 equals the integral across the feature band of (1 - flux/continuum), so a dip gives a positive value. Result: -0.6 AA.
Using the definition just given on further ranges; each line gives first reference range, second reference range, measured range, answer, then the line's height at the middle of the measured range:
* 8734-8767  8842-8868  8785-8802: -0.03 AA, 9.39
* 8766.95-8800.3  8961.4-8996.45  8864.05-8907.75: 0.08 AA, 9.37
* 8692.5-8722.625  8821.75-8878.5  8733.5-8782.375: 0.12 AA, 9.43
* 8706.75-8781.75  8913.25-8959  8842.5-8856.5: -0.31 AA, 9.35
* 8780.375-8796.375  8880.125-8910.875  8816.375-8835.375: 0.25 AA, 9.49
